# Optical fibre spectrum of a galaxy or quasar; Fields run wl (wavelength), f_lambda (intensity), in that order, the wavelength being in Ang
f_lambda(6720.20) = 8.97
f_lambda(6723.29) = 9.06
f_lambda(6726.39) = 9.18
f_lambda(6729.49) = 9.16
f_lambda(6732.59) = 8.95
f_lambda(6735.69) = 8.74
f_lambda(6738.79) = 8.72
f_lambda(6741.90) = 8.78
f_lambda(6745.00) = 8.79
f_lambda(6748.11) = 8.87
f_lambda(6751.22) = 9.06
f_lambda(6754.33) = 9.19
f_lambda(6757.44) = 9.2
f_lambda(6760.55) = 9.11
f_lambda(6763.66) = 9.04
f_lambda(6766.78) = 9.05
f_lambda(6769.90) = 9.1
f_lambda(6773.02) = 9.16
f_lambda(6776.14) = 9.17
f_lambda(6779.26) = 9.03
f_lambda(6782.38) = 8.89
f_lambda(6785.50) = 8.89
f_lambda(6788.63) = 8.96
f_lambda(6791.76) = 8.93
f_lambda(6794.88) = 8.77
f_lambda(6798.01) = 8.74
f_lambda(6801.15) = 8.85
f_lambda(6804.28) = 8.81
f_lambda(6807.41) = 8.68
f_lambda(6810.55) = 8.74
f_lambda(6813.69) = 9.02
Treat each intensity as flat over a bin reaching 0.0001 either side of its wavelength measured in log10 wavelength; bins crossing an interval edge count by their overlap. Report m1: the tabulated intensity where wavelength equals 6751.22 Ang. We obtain 9.06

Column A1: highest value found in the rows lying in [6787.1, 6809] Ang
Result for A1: 8.96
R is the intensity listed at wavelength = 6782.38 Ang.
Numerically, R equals 8.89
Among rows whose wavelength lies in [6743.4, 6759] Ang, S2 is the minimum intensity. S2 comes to 8.79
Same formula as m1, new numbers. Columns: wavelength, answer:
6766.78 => 9.05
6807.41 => 8.68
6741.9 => 8.78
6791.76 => 8.93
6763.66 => 9.04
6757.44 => 9.2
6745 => 8.79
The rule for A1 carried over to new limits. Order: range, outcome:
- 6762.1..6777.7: 9.17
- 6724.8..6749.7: 9.18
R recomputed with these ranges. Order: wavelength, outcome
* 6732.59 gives 8.95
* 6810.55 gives 8.74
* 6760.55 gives 9.11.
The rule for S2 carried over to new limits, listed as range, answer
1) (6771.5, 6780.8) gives 9.03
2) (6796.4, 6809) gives 8.68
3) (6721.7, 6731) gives 9.06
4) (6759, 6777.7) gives 9.04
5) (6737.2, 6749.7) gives 8.72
